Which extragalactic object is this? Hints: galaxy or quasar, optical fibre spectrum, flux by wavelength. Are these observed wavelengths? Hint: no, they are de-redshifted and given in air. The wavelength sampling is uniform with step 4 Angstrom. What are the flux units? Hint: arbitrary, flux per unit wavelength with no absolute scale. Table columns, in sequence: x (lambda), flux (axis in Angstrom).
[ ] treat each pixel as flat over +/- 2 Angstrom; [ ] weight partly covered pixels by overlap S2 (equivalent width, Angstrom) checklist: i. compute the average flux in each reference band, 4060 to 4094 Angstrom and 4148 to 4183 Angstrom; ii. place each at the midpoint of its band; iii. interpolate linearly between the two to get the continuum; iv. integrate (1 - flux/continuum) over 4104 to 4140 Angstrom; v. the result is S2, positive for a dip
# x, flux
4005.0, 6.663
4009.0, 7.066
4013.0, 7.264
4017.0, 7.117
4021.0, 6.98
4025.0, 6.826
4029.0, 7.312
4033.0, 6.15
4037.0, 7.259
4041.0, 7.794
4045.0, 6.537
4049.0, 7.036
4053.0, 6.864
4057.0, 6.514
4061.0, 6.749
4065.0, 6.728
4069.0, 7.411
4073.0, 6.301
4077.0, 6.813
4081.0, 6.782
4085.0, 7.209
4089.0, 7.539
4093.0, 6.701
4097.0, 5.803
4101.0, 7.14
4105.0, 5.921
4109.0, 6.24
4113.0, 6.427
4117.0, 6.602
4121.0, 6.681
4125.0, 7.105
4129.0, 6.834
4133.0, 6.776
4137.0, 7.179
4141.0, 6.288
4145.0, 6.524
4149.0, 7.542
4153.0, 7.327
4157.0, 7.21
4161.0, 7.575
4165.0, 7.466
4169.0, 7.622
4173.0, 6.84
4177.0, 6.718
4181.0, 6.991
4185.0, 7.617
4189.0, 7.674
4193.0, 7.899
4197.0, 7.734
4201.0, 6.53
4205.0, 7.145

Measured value 2.23 Angstrom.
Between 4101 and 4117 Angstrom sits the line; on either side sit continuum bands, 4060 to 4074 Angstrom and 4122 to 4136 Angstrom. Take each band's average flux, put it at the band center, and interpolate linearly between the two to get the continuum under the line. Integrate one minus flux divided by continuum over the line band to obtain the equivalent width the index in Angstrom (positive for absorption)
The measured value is 1.21 Angstrom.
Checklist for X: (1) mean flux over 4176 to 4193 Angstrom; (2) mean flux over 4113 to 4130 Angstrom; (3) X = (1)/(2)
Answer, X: 1.1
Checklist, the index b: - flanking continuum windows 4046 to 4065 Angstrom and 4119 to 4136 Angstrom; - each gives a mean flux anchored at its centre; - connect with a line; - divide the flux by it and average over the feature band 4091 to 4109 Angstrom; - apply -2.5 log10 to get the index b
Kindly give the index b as 0.075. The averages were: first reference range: 6.77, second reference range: 6.87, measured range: 6.37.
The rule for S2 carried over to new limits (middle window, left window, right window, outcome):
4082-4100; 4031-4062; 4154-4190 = 0.5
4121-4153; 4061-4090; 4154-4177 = 1.2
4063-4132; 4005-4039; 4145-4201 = 4.2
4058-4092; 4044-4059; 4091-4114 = -1.8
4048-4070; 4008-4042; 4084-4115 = 0.0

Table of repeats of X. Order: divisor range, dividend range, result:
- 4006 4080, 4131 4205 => 1.04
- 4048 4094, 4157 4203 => 1.06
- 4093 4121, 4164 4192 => 1.14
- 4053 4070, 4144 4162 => 1.06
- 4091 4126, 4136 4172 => 1.11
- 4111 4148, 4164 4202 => 1.09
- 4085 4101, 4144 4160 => 1.06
